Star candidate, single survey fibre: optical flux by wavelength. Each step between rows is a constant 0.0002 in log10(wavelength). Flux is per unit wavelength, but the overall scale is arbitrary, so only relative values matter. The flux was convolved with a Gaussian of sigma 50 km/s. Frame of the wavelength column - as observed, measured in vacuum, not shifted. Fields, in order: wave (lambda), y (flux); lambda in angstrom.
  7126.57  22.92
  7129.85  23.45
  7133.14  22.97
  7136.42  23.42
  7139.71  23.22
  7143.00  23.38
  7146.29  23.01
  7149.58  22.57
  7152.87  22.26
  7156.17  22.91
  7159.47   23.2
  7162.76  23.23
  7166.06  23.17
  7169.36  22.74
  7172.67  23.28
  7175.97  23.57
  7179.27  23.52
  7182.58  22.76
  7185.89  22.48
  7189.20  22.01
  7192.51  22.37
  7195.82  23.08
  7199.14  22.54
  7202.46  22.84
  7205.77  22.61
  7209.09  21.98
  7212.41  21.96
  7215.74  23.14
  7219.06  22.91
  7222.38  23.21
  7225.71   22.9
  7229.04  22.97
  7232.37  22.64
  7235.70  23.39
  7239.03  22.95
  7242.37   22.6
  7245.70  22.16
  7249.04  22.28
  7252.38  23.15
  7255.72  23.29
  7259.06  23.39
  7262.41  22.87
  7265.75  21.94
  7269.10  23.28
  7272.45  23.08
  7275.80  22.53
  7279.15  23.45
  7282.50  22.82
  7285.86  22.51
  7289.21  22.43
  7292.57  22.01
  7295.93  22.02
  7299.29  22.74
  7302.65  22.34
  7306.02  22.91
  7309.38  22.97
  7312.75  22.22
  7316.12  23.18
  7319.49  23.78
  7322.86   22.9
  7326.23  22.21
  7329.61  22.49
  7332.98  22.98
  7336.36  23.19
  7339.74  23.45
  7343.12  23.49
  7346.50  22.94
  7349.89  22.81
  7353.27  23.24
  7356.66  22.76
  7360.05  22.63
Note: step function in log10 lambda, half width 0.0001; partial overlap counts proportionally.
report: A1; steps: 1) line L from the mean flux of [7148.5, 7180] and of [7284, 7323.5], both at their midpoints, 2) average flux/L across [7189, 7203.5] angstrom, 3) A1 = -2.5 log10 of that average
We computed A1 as 0.02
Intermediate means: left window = 23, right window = 22.7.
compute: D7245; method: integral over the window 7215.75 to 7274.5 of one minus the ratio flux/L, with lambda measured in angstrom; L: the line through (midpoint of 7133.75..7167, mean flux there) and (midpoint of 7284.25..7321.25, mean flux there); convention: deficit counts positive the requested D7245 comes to -0.2 angstrom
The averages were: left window 23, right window 22.6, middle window 22.9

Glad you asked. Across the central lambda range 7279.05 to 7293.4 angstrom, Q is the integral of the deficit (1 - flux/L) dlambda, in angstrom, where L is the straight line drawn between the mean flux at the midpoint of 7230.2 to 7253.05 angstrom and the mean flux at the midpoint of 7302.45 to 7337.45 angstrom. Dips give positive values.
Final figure 0.13 angstrom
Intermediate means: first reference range 22.7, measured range 22.6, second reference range 22.8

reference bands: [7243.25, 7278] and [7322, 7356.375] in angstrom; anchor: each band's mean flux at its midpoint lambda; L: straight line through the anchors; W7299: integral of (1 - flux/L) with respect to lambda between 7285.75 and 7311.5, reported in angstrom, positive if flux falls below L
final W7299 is 0.4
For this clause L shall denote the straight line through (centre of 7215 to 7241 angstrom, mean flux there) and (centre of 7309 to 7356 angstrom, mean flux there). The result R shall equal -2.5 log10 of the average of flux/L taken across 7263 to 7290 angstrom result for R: 0.01 mag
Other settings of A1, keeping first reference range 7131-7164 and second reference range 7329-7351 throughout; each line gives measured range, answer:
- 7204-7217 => 0.03 mag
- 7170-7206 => 0.01 mag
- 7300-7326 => 0.01 mag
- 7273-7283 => 0.00 mag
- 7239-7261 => 0.01 mag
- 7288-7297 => 0.04 mag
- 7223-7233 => 0.01 mag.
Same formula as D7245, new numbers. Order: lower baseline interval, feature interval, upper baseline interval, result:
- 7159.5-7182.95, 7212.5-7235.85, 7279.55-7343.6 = 0.12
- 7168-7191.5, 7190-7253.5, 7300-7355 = 0.56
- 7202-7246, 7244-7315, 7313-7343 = 0.62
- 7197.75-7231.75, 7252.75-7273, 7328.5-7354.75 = -0.11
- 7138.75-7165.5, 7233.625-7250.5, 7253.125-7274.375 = 0.22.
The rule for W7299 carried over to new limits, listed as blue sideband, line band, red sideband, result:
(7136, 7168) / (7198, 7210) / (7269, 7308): 0.2 angstrom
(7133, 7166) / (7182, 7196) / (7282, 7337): 0.3 angstrom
